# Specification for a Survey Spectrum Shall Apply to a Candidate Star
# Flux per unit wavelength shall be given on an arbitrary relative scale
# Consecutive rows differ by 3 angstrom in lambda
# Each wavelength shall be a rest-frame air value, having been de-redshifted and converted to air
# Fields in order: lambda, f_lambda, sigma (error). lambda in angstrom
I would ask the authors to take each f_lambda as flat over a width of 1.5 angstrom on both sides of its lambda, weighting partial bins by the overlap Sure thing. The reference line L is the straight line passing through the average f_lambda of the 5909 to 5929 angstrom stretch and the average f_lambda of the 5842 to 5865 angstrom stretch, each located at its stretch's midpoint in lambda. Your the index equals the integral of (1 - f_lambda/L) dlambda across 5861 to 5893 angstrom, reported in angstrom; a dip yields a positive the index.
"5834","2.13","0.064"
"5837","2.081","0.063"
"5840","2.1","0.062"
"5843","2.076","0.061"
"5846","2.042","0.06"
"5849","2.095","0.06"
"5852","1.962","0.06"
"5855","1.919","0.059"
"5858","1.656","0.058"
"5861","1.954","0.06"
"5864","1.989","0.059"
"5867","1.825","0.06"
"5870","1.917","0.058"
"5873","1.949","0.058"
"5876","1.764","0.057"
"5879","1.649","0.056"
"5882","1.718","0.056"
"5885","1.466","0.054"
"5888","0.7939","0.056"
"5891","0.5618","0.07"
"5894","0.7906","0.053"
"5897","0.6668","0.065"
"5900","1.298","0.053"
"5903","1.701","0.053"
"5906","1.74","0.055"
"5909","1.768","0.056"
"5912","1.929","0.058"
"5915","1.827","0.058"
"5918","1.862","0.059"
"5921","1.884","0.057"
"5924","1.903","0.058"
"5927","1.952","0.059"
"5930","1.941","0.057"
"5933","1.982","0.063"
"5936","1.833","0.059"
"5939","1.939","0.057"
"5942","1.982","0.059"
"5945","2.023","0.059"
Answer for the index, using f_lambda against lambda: 6.0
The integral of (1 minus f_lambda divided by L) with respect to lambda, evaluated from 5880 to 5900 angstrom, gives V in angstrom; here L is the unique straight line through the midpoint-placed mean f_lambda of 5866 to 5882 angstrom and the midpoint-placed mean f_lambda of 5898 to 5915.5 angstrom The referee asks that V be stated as 8.1 angstrom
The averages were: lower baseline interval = 1.81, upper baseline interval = 1.67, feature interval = 1.04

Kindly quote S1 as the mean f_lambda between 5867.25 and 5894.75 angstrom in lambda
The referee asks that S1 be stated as 1.44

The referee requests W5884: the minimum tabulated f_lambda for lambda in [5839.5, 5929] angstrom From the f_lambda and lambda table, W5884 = 0.5618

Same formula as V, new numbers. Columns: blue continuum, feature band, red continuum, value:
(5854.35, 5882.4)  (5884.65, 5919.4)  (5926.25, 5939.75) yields 9.67 angstrom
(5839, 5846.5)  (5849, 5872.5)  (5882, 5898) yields -3.99 angstrom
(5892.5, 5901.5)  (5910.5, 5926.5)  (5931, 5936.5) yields -4.14 angstrom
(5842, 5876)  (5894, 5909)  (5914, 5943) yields 4.55 angstrom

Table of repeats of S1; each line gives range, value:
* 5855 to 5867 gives 1.87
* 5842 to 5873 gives 1.94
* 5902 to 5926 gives 1.83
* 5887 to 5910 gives 1.16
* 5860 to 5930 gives 1.61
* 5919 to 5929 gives 1.91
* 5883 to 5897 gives 0.907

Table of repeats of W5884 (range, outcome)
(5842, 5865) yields 1.656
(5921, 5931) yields 1.884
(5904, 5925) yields 1.74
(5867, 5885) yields 1.466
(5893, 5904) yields 0.6668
